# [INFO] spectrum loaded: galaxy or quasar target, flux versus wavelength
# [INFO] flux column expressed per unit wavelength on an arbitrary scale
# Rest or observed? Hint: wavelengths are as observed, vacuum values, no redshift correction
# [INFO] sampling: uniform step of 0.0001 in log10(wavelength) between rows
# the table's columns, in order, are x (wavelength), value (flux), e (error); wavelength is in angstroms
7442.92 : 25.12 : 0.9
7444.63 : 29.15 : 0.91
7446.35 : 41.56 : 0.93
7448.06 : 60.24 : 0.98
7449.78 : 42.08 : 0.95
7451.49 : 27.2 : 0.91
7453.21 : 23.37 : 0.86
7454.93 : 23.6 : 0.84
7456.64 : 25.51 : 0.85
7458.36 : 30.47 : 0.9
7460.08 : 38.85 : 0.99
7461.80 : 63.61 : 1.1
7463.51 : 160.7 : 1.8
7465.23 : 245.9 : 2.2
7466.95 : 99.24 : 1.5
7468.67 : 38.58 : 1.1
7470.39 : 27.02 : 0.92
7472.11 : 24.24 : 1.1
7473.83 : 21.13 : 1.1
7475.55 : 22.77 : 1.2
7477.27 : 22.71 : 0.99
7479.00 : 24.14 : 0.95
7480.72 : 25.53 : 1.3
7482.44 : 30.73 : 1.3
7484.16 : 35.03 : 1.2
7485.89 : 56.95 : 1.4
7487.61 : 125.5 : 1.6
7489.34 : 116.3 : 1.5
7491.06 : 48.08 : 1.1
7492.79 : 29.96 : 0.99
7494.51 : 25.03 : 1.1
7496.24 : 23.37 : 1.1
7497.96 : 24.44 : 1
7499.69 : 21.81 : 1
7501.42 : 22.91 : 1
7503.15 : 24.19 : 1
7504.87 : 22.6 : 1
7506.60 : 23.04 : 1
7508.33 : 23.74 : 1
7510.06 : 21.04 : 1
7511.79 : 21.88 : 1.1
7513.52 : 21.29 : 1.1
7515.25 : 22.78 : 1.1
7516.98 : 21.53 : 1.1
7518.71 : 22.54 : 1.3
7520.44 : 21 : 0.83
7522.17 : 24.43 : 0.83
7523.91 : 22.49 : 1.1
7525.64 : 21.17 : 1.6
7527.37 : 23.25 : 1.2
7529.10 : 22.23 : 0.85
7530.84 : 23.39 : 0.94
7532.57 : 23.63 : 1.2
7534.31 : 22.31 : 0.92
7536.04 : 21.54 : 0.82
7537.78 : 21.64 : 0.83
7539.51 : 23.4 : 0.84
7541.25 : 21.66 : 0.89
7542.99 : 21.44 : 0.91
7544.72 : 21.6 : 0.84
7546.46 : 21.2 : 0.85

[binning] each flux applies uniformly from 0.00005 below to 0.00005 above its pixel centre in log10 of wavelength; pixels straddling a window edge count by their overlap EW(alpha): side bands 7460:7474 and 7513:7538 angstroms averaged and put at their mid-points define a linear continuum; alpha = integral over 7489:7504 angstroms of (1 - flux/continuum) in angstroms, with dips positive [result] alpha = 5.6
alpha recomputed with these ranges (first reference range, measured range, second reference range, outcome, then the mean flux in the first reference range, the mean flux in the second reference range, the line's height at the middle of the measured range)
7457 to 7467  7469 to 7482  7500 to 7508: 8.8 angstroms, 103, 23.1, 77.3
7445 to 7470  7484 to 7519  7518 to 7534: 3.0 angstroms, 64.4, 22.7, 37.6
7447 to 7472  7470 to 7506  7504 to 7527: 4.0 angstroms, 63.4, 22.3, 42.5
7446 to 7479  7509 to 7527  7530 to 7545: 4.9 angstroms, 54.1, 22.3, 30.6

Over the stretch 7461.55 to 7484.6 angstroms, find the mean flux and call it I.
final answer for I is 60.4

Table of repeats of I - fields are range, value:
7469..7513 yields 34.5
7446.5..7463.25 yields 41.8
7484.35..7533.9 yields 32.1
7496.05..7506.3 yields 23.2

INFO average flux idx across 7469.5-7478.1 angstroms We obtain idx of 23.6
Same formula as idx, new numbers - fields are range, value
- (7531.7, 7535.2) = 23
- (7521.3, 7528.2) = 22.8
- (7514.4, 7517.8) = 22.2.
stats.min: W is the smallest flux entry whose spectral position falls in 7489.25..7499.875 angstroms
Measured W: 21.81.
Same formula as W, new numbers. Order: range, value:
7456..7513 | 21.04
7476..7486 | 22.71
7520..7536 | 21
